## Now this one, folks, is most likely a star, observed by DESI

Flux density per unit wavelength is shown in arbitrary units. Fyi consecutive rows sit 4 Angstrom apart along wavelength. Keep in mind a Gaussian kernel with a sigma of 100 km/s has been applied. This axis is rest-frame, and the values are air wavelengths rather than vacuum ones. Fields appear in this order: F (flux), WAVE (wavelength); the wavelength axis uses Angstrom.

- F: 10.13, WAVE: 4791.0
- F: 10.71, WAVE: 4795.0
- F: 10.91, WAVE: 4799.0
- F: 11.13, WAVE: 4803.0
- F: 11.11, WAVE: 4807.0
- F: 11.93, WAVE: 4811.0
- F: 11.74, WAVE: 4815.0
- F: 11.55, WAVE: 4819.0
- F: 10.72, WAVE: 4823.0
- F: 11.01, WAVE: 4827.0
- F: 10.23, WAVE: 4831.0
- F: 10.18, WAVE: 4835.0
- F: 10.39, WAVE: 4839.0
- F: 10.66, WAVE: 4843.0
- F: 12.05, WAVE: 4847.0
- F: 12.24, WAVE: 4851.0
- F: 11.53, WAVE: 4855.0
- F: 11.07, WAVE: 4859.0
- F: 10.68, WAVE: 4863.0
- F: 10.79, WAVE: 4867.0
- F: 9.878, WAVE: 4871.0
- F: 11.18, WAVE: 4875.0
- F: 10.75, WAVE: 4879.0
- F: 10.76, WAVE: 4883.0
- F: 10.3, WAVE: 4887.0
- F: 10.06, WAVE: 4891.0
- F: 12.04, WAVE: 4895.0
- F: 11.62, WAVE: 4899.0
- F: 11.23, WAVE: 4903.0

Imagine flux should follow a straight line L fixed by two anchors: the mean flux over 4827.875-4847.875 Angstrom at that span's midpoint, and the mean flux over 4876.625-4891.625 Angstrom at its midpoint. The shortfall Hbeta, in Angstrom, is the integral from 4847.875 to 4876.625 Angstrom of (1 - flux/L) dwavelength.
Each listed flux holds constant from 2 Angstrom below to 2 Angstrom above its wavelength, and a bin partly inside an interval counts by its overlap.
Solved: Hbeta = -1.4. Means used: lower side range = 10.6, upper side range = 10.5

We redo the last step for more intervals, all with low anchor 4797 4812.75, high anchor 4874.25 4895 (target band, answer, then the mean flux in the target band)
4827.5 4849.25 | 0.6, 10.7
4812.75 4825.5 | -0.2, 11.3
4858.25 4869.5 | 0.1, 10.8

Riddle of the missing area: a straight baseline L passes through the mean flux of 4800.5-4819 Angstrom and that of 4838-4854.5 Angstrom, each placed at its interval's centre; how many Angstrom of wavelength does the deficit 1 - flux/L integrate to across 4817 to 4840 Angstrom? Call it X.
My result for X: 1.5 Angstrom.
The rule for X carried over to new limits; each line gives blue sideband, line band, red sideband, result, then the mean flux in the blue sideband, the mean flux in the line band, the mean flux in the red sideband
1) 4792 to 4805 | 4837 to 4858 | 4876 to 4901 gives -0.89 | 10.9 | 11.4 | 10.9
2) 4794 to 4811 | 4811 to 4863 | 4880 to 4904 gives -0.37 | 11.1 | 11.1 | 11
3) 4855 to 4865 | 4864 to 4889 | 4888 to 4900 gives 1.02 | 11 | 10.6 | 11.1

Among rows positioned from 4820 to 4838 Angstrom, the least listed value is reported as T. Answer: 10.18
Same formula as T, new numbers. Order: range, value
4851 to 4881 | 9.878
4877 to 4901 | 10.06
